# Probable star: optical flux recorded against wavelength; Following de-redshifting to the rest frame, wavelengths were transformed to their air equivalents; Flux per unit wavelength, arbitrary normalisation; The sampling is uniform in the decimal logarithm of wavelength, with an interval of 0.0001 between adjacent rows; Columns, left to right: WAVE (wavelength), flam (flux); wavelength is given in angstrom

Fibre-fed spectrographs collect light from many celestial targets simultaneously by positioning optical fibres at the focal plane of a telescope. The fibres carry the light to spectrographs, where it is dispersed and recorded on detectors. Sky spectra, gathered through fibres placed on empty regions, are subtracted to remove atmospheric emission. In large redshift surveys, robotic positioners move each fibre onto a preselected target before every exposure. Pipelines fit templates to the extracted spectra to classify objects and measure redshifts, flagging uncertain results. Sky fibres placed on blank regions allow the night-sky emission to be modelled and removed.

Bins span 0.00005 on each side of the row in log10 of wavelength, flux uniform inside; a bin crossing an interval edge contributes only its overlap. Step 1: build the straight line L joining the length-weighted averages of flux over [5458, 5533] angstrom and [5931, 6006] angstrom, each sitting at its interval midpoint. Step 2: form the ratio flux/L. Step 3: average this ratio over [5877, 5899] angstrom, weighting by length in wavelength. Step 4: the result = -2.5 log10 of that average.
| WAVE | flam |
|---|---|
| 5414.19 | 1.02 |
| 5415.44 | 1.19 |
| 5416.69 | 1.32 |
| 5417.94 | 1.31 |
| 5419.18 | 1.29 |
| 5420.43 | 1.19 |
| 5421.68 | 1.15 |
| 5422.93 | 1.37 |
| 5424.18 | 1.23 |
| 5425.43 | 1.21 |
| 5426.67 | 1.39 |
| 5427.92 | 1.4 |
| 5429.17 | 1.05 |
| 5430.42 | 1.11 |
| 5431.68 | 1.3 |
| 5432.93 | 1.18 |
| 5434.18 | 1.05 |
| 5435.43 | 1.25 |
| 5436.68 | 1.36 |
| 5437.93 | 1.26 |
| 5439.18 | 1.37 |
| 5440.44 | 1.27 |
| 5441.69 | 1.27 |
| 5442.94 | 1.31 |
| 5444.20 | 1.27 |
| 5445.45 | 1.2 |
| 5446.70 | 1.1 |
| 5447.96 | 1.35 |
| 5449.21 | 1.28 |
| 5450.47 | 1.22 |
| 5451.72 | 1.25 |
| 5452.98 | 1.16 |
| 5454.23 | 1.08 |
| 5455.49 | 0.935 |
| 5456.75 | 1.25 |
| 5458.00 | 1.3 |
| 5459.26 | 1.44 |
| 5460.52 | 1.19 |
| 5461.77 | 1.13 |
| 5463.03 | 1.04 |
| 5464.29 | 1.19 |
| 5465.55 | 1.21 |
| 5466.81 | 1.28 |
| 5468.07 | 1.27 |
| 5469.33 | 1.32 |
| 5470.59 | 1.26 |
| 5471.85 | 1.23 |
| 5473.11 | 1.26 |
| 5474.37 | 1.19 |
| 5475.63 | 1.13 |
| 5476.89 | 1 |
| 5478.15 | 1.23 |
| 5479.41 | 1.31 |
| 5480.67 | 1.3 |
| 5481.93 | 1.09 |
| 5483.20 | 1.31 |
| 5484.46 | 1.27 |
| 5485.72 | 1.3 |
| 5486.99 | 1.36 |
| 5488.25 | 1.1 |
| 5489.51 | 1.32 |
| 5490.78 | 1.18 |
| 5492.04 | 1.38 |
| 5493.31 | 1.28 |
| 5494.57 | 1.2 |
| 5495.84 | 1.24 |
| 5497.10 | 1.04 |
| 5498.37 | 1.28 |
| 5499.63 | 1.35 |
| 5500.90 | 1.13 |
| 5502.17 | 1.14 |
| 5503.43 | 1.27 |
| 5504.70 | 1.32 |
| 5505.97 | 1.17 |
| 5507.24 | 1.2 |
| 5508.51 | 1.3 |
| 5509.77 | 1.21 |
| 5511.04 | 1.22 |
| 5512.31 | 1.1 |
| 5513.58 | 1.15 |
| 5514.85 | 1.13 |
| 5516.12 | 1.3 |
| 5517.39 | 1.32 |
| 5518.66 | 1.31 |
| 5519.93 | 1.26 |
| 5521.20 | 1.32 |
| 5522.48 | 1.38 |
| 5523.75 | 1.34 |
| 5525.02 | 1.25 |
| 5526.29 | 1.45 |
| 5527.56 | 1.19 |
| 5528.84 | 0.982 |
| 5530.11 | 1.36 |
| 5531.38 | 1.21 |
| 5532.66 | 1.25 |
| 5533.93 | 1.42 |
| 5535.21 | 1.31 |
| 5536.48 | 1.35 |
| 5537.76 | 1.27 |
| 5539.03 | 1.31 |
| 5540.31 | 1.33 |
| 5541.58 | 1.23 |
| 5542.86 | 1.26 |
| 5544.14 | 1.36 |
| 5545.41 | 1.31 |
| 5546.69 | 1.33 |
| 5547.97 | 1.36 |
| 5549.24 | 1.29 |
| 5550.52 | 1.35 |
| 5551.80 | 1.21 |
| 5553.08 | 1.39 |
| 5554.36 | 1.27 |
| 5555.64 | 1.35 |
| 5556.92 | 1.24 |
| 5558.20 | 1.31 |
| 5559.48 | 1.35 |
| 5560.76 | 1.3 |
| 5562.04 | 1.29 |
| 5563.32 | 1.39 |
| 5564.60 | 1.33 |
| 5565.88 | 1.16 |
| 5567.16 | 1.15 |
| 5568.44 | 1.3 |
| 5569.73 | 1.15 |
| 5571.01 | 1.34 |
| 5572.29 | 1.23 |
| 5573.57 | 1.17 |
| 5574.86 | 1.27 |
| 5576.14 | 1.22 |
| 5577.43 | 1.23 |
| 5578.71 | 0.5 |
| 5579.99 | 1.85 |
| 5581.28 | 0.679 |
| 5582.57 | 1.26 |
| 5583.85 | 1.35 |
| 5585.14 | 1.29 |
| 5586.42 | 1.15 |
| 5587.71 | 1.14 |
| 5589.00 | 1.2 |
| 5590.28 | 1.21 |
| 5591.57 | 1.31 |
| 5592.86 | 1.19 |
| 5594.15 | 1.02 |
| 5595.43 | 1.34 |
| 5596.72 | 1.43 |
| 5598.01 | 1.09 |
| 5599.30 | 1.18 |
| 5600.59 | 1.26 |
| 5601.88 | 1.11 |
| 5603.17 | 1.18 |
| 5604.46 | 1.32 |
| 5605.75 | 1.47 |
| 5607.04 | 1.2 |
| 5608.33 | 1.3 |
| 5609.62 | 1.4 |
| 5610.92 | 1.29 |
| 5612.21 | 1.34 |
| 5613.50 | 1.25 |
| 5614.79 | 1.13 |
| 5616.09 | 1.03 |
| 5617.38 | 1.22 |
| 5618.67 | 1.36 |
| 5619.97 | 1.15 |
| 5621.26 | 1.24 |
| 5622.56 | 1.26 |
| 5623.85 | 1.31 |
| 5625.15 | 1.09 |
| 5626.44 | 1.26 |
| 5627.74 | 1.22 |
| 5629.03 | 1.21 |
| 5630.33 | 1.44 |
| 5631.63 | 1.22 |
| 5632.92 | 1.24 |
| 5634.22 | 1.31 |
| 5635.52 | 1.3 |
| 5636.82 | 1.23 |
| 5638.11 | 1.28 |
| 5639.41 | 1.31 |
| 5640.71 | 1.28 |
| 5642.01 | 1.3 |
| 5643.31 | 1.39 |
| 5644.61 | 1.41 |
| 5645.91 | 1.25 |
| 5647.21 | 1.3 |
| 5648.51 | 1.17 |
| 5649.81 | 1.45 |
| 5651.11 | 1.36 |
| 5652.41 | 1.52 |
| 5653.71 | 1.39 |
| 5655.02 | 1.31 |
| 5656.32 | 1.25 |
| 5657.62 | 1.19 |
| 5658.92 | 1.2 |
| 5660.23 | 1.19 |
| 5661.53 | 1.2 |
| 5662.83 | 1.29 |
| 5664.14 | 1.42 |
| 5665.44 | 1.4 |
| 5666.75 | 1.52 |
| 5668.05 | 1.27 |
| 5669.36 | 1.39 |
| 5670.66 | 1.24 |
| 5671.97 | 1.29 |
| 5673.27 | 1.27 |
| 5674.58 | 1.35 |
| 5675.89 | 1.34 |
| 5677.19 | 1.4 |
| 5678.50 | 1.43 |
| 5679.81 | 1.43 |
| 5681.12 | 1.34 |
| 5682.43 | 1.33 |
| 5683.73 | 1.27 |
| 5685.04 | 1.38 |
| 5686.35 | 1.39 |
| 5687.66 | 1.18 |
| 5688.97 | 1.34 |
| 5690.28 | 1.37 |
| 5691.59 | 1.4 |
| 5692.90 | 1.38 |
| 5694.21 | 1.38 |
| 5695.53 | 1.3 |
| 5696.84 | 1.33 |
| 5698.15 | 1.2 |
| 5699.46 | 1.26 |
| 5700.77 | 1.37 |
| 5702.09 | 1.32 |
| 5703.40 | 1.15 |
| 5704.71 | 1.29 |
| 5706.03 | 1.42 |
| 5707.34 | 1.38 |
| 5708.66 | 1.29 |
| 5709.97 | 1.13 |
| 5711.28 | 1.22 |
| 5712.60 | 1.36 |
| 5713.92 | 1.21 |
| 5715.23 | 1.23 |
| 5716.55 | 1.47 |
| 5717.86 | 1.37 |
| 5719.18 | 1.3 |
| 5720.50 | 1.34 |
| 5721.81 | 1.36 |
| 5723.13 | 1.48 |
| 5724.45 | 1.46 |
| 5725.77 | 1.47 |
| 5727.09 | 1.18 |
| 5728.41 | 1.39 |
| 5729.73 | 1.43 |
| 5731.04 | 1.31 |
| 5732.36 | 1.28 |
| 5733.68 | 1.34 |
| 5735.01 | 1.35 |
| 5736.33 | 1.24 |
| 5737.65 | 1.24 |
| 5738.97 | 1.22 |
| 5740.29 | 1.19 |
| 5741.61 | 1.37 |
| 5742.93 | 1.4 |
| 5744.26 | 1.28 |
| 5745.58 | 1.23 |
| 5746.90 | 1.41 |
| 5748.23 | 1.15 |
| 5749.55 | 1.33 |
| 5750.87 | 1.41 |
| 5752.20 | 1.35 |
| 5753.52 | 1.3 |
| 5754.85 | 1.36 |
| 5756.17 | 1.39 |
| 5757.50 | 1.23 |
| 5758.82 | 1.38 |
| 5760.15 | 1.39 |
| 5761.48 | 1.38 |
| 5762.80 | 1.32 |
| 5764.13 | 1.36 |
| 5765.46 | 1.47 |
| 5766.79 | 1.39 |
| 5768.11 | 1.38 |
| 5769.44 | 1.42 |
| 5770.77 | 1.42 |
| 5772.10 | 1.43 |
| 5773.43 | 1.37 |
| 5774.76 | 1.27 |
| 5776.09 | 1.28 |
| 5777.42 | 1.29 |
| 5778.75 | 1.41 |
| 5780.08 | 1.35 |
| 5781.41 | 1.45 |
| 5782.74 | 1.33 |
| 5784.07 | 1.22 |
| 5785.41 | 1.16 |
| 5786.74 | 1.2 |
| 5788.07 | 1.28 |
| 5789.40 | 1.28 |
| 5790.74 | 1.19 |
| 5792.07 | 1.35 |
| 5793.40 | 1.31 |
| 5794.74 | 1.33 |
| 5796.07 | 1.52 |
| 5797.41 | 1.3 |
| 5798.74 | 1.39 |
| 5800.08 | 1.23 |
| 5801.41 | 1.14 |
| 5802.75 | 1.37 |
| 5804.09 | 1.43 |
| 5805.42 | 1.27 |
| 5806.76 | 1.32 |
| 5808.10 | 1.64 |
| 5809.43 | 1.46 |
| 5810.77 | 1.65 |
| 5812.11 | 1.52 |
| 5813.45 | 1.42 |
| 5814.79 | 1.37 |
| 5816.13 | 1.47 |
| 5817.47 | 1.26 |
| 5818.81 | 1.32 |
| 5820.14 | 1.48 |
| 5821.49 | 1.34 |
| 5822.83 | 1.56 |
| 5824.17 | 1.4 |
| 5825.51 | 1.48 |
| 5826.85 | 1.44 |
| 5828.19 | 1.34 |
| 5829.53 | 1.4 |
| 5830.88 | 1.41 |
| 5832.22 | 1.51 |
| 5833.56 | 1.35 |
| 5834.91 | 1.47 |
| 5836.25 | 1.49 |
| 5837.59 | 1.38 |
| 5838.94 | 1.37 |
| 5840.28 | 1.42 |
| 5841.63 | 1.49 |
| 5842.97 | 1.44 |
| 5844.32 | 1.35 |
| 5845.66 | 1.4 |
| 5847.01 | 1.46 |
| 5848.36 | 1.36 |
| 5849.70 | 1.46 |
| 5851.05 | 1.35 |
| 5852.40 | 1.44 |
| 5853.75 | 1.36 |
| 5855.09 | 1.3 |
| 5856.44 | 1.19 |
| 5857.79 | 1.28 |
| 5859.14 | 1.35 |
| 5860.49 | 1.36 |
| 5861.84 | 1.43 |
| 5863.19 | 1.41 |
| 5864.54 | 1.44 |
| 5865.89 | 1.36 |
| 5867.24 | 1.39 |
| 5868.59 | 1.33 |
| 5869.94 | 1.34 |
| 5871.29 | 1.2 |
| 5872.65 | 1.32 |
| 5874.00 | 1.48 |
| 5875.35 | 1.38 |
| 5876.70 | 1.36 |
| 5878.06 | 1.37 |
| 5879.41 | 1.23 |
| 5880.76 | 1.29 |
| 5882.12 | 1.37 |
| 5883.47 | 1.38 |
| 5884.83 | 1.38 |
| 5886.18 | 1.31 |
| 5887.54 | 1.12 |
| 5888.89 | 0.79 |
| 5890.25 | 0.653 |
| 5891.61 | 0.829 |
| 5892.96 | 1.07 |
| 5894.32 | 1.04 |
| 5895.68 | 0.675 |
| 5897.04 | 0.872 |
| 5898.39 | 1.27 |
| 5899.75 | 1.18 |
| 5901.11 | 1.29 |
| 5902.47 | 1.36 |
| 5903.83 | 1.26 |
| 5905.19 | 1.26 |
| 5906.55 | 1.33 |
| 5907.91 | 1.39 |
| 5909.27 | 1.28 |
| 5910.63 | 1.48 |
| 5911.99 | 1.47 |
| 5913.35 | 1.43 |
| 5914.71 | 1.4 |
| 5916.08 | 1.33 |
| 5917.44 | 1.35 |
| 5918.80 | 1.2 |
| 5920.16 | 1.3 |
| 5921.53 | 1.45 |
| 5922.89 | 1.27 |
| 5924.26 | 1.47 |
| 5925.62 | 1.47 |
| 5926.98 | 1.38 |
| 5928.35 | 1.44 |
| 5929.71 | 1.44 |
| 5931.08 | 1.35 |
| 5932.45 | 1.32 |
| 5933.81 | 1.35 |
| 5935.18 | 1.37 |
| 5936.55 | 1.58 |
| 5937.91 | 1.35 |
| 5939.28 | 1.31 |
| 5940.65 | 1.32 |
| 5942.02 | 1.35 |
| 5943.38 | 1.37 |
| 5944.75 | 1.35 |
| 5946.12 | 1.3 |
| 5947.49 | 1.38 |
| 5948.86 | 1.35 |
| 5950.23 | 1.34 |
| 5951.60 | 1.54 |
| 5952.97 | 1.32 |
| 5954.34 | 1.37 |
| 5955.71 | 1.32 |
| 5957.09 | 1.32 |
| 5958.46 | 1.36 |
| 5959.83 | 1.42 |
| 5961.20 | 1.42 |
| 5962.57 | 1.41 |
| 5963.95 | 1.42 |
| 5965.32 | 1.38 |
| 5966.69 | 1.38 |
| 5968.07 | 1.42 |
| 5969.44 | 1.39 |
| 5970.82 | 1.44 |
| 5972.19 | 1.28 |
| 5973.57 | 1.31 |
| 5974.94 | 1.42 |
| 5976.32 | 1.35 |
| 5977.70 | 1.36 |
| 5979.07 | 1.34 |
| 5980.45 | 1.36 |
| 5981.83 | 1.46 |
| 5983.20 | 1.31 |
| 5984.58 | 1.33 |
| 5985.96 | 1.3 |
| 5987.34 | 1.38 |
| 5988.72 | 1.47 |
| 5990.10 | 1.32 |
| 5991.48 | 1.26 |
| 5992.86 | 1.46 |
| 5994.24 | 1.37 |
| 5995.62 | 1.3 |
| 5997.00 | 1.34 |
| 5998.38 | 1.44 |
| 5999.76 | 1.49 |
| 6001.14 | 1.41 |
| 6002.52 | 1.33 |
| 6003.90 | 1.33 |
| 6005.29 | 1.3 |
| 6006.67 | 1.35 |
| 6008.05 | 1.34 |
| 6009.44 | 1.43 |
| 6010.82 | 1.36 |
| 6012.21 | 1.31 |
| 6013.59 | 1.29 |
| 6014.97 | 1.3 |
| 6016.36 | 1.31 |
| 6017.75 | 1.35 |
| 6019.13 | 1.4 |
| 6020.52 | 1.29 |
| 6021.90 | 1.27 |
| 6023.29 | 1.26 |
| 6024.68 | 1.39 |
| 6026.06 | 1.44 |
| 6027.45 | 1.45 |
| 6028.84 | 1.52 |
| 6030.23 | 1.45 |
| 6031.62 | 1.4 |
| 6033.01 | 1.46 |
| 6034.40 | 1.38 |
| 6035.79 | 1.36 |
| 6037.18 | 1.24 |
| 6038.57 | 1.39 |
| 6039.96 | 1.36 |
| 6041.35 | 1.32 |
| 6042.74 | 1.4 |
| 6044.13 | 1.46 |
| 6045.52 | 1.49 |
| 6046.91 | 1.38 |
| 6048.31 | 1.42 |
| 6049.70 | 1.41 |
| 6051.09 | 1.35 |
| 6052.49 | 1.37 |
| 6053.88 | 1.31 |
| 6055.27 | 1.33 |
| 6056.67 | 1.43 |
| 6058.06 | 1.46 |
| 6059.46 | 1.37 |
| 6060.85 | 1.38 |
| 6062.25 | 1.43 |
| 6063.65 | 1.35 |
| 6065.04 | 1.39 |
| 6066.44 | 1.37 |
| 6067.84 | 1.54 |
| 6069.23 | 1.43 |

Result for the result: 0.21 mag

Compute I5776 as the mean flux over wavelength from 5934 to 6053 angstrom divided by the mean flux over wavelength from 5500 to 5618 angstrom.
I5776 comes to 1.1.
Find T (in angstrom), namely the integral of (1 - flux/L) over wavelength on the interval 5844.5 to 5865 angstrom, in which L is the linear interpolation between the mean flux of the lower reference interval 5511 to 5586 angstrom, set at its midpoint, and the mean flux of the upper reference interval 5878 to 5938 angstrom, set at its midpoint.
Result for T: -1.7 angstrom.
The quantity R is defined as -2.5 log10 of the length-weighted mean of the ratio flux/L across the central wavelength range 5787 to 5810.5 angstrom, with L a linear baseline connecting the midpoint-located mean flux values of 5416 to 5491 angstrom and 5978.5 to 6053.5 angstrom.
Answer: -0.023 mag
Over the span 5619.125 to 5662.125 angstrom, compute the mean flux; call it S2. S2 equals 1.28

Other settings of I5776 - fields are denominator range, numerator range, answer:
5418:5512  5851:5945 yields 1.06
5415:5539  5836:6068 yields 1.09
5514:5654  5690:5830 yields 1.06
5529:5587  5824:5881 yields 1.09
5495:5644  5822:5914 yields 1.05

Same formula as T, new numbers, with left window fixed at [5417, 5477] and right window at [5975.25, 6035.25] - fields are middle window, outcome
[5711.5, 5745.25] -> -0.8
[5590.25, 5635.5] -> 0.8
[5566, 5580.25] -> 0.7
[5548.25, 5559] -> -0.4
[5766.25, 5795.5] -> -0.3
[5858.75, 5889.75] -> 0.4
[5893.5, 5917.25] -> 1.5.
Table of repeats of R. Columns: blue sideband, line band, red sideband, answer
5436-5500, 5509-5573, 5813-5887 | -0.02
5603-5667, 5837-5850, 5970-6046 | -0.06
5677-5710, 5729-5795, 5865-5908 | -0.03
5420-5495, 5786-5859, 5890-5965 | -0.07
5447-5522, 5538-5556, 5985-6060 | -0.06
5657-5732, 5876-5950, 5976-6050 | 0.06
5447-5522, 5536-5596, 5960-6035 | 0.00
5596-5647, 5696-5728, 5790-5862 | 0.00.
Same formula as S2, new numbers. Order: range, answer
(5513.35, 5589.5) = 1.26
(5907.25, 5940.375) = 1.38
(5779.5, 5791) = 1.28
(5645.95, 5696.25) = 1.33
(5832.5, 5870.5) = 1.39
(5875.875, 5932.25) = 1.26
